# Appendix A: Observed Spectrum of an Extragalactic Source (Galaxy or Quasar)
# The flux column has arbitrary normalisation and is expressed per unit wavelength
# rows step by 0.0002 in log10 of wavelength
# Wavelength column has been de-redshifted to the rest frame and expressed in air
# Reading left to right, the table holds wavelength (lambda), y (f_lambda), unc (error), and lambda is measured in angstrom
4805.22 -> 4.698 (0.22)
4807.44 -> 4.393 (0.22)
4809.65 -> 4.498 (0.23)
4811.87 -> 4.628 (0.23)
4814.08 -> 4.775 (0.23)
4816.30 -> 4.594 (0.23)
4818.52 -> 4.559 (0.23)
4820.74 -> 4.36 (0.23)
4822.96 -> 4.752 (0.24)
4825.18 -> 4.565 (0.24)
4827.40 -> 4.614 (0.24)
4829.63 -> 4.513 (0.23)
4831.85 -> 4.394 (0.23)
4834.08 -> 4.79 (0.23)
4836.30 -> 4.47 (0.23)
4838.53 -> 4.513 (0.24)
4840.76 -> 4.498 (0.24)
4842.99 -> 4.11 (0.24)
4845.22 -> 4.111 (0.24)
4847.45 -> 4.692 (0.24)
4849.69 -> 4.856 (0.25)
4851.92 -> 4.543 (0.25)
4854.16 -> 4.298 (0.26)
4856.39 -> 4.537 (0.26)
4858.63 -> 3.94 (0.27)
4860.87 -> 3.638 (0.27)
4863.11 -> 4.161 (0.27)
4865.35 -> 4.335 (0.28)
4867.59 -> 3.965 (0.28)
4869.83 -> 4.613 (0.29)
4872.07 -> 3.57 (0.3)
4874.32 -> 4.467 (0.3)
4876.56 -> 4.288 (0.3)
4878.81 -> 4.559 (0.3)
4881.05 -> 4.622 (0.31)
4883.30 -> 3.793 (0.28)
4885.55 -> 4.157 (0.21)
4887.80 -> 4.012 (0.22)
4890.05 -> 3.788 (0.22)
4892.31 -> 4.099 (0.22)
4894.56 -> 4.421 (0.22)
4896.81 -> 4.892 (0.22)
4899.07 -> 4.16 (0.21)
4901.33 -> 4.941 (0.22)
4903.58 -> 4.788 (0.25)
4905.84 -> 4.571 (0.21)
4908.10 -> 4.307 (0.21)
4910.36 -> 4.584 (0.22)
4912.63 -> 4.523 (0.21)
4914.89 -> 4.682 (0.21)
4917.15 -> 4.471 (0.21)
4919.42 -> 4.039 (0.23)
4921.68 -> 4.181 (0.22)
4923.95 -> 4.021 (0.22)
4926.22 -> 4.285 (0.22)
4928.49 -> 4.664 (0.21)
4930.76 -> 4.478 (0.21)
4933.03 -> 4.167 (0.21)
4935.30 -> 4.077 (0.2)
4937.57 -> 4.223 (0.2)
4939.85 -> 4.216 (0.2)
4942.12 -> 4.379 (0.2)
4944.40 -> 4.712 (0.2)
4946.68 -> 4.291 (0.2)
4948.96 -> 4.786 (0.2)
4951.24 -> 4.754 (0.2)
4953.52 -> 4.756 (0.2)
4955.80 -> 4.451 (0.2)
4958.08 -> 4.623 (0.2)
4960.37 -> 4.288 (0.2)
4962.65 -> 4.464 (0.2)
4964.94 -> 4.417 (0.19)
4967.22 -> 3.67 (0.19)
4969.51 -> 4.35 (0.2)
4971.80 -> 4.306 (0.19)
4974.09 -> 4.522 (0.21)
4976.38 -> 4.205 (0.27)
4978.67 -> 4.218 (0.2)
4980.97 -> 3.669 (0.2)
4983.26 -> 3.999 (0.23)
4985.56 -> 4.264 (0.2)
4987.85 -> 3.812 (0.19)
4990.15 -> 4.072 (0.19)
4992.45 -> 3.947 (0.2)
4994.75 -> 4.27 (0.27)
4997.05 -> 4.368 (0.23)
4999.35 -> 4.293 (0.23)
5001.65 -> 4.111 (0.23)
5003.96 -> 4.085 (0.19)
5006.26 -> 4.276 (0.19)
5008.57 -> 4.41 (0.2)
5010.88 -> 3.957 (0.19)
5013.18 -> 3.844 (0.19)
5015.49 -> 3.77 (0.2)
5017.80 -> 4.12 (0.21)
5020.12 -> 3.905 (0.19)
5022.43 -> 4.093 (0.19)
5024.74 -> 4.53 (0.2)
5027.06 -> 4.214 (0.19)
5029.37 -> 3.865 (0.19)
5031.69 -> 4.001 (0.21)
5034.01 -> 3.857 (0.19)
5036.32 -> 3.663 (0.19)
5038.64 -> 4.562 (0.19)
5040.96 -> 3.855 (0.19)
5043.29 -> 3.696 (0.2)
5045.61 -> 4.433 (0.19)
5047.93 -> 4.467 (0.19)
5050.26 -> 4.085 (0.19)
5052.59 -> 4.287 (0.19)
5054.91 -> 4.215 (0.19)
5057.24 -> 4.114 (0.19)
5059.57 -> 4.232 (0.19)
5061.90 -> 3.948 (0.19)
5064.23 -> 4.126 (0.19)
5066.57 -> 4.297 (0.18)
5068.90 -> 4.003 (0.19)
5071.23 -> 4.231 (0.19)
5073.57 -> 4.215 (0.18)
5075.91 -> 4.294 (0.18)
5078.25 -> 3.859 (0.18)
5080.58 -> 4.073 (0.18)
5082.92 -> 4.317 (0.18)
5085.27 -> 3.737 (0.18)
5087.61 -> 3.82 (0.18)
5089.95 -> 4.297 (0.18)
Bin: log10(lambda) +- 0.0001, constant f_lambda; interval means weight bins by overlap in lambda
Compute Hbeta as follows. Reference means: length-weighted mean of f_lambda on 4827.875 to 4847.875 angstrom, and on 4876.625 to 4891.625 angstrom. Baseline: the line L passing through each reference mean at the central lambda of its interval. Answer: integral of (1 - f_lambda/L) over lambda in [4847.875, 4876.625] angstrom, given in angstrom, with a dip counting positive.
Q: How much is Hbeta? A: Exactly 0.3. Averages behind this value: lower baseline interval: 4.45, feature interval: 4.26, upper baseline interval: 4.16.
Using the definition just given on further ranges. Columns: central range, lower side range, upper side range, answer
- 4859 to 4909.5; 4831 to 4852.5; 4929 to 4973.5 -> 2.0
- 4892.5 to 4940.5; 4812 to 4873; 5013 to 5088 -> -1.3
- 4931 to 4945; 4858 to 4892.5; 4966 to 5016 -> -0.6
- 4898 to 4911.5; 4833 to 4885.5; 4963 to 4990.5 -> -1.0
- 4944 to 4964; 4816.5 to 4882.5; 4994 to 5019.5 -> -1.6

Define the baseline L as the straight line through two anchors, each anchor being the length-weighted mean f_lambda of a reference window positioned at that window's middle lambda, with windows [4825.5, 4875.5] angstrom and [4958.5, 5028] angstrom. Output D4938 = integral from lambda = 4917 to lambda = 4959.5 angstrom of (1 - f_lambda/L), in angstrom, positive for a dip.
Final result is -1.70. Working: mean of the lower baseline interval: 4.35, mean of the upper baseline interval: 4.15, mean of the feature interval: 4.4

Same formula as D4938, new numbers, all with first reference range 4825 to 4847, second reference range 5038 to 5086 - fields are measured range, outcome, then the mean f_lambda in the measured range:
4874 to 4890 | 0.61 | 4.23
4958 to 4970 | 0.03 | 4.27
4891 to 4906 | -0.59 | 4.54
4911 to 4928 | 0.03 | 4.33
